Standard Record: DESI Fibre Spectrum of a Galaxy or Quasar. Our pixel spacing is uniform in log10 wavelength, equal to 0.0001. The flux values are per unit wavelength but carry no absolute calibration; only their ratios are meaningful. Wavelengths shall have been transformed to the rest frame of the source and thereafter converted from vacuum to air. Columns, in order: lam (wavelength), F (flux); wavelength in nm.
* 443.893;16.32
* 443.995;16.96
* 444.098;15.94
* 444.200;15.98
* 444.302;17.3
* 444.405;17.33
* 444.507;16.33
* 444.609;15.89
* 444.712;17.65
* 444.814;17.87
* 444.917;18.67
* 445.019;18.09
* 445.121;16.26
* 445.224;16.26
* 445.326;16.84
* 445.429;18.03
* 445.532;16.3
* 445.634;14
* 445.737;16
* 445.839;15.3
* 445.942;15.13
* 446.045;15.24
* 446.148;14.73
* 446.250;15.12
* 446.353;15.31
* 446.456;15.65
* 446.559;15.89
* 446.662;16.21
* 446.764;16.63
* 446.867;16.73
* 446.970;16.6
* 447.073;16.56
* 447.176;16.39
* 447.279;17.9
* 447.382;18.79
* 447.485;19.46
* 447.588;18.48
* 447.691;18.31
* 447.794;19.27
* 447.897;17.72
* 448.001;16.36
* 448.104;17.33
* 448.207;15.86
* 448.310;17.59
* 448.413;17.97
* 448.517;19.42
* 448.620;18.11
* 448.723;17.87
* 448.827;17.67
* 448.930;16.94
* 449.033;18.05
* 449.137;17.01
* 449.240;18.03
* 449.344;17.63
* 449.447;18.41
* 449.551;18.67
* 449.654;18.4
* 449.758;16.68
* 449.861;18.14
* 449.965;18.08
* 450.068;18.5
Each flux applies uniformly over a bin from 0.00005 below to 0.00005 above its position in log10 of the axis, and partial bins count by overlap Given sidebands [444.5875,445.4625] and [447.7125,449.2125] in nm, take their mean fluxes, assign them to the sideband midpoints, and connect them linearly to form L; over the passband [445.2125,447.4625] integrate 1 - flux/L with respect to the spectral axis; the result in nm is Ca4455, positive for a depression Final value 0.16 nm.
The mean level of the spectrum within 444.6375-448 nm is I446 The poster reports 16.8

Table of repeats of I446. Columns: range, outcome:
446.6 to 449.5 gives 17.6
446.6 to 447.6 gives 17.3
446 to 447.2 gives 15.9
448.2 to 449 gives 17.8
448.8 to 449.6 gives 17.8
